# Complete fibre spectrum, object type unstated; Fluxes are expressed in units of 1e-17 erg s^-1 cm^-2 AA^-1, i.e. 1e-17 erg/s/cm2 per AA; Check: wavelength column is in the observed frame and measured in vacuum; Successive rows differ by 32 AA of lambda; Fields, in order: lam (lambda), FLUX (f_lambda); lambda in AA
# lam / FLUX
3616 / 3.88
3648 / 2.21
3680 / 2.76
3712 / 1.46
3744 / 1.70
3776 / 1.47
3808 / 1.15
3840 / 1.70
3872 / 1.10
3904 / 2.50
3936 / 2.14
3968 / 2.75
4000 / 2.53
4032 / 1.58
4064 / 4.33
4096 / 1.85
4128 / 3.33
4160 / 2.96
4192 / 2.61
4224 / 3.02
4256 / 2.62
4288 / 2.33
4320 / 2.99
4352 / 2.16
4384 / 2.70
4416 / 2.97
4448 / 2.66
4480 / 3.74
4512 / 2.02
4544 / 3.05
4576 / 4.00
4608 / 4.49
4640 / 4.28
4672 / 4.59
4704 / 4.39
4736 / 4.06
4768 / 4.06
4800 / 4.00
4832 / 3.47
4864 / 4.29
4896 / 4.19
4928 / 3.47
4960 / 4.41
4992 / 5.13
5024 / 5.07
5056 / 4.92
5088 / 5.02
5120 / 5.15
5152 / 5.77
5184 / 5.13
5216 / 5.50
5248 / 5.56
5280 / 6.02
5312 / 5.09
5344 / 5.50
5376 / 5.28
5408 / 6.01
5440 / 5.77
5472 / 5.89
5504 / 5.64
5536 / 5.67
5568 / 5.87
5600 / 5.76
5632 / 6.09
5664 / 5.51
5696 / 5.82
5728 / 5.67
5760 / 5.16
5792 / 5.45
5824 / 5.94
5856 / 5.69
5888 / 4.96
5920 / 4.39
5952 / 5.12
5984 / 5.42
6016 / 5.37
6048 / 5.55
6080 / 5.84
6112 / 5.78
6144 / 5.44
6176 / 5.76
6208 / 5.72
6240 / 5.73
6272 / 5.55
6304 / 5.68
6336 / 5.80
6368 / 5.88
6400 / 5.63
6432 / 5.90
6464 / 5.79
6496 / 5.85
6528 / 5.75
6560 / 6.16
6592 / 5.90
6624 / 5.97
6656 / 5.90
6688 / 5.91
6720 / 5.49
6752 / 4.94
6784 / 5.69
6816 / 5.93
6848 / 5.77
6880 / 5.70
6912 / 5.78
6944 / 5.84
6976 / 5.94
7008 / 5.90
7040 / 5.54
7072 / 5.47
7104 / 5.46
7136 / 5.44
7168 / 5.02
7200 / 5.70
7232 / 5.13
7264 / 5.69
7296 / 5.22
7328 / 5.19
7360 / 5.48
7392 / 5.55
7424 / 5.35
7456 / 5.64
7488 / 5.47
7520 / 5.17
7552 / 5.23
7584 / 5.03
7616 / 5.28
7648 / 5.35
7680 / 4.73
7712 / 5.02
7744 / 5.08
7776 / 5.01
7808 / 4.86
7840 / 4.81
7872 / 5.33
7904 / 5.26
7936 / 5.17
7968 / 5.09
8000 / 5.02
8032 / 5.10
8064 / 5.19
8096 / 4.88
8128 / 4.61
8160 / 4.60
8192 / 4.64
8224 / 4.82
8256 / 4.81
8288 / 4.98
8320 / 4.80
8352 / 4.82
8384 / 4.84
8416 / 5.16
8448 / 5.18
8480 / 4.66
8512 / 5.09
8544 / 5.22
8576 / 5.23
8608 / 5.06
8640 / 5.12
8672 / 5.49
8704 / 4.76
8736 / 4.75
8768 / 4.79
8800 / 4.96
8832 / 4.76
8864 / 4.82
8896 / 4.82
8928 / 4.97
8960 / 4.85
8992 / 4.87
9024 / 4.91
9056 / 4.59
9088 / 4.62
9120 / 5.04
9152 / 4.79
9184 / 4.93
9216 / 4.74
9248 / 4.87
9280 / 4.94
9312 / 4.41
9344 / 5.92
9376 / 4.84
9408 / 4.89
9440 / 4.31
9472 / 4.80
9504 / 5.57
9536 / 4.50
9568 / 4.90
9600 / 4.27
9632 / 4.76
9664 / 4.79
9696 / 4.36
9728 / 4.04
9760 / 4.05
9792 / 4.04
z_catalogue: 0.145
